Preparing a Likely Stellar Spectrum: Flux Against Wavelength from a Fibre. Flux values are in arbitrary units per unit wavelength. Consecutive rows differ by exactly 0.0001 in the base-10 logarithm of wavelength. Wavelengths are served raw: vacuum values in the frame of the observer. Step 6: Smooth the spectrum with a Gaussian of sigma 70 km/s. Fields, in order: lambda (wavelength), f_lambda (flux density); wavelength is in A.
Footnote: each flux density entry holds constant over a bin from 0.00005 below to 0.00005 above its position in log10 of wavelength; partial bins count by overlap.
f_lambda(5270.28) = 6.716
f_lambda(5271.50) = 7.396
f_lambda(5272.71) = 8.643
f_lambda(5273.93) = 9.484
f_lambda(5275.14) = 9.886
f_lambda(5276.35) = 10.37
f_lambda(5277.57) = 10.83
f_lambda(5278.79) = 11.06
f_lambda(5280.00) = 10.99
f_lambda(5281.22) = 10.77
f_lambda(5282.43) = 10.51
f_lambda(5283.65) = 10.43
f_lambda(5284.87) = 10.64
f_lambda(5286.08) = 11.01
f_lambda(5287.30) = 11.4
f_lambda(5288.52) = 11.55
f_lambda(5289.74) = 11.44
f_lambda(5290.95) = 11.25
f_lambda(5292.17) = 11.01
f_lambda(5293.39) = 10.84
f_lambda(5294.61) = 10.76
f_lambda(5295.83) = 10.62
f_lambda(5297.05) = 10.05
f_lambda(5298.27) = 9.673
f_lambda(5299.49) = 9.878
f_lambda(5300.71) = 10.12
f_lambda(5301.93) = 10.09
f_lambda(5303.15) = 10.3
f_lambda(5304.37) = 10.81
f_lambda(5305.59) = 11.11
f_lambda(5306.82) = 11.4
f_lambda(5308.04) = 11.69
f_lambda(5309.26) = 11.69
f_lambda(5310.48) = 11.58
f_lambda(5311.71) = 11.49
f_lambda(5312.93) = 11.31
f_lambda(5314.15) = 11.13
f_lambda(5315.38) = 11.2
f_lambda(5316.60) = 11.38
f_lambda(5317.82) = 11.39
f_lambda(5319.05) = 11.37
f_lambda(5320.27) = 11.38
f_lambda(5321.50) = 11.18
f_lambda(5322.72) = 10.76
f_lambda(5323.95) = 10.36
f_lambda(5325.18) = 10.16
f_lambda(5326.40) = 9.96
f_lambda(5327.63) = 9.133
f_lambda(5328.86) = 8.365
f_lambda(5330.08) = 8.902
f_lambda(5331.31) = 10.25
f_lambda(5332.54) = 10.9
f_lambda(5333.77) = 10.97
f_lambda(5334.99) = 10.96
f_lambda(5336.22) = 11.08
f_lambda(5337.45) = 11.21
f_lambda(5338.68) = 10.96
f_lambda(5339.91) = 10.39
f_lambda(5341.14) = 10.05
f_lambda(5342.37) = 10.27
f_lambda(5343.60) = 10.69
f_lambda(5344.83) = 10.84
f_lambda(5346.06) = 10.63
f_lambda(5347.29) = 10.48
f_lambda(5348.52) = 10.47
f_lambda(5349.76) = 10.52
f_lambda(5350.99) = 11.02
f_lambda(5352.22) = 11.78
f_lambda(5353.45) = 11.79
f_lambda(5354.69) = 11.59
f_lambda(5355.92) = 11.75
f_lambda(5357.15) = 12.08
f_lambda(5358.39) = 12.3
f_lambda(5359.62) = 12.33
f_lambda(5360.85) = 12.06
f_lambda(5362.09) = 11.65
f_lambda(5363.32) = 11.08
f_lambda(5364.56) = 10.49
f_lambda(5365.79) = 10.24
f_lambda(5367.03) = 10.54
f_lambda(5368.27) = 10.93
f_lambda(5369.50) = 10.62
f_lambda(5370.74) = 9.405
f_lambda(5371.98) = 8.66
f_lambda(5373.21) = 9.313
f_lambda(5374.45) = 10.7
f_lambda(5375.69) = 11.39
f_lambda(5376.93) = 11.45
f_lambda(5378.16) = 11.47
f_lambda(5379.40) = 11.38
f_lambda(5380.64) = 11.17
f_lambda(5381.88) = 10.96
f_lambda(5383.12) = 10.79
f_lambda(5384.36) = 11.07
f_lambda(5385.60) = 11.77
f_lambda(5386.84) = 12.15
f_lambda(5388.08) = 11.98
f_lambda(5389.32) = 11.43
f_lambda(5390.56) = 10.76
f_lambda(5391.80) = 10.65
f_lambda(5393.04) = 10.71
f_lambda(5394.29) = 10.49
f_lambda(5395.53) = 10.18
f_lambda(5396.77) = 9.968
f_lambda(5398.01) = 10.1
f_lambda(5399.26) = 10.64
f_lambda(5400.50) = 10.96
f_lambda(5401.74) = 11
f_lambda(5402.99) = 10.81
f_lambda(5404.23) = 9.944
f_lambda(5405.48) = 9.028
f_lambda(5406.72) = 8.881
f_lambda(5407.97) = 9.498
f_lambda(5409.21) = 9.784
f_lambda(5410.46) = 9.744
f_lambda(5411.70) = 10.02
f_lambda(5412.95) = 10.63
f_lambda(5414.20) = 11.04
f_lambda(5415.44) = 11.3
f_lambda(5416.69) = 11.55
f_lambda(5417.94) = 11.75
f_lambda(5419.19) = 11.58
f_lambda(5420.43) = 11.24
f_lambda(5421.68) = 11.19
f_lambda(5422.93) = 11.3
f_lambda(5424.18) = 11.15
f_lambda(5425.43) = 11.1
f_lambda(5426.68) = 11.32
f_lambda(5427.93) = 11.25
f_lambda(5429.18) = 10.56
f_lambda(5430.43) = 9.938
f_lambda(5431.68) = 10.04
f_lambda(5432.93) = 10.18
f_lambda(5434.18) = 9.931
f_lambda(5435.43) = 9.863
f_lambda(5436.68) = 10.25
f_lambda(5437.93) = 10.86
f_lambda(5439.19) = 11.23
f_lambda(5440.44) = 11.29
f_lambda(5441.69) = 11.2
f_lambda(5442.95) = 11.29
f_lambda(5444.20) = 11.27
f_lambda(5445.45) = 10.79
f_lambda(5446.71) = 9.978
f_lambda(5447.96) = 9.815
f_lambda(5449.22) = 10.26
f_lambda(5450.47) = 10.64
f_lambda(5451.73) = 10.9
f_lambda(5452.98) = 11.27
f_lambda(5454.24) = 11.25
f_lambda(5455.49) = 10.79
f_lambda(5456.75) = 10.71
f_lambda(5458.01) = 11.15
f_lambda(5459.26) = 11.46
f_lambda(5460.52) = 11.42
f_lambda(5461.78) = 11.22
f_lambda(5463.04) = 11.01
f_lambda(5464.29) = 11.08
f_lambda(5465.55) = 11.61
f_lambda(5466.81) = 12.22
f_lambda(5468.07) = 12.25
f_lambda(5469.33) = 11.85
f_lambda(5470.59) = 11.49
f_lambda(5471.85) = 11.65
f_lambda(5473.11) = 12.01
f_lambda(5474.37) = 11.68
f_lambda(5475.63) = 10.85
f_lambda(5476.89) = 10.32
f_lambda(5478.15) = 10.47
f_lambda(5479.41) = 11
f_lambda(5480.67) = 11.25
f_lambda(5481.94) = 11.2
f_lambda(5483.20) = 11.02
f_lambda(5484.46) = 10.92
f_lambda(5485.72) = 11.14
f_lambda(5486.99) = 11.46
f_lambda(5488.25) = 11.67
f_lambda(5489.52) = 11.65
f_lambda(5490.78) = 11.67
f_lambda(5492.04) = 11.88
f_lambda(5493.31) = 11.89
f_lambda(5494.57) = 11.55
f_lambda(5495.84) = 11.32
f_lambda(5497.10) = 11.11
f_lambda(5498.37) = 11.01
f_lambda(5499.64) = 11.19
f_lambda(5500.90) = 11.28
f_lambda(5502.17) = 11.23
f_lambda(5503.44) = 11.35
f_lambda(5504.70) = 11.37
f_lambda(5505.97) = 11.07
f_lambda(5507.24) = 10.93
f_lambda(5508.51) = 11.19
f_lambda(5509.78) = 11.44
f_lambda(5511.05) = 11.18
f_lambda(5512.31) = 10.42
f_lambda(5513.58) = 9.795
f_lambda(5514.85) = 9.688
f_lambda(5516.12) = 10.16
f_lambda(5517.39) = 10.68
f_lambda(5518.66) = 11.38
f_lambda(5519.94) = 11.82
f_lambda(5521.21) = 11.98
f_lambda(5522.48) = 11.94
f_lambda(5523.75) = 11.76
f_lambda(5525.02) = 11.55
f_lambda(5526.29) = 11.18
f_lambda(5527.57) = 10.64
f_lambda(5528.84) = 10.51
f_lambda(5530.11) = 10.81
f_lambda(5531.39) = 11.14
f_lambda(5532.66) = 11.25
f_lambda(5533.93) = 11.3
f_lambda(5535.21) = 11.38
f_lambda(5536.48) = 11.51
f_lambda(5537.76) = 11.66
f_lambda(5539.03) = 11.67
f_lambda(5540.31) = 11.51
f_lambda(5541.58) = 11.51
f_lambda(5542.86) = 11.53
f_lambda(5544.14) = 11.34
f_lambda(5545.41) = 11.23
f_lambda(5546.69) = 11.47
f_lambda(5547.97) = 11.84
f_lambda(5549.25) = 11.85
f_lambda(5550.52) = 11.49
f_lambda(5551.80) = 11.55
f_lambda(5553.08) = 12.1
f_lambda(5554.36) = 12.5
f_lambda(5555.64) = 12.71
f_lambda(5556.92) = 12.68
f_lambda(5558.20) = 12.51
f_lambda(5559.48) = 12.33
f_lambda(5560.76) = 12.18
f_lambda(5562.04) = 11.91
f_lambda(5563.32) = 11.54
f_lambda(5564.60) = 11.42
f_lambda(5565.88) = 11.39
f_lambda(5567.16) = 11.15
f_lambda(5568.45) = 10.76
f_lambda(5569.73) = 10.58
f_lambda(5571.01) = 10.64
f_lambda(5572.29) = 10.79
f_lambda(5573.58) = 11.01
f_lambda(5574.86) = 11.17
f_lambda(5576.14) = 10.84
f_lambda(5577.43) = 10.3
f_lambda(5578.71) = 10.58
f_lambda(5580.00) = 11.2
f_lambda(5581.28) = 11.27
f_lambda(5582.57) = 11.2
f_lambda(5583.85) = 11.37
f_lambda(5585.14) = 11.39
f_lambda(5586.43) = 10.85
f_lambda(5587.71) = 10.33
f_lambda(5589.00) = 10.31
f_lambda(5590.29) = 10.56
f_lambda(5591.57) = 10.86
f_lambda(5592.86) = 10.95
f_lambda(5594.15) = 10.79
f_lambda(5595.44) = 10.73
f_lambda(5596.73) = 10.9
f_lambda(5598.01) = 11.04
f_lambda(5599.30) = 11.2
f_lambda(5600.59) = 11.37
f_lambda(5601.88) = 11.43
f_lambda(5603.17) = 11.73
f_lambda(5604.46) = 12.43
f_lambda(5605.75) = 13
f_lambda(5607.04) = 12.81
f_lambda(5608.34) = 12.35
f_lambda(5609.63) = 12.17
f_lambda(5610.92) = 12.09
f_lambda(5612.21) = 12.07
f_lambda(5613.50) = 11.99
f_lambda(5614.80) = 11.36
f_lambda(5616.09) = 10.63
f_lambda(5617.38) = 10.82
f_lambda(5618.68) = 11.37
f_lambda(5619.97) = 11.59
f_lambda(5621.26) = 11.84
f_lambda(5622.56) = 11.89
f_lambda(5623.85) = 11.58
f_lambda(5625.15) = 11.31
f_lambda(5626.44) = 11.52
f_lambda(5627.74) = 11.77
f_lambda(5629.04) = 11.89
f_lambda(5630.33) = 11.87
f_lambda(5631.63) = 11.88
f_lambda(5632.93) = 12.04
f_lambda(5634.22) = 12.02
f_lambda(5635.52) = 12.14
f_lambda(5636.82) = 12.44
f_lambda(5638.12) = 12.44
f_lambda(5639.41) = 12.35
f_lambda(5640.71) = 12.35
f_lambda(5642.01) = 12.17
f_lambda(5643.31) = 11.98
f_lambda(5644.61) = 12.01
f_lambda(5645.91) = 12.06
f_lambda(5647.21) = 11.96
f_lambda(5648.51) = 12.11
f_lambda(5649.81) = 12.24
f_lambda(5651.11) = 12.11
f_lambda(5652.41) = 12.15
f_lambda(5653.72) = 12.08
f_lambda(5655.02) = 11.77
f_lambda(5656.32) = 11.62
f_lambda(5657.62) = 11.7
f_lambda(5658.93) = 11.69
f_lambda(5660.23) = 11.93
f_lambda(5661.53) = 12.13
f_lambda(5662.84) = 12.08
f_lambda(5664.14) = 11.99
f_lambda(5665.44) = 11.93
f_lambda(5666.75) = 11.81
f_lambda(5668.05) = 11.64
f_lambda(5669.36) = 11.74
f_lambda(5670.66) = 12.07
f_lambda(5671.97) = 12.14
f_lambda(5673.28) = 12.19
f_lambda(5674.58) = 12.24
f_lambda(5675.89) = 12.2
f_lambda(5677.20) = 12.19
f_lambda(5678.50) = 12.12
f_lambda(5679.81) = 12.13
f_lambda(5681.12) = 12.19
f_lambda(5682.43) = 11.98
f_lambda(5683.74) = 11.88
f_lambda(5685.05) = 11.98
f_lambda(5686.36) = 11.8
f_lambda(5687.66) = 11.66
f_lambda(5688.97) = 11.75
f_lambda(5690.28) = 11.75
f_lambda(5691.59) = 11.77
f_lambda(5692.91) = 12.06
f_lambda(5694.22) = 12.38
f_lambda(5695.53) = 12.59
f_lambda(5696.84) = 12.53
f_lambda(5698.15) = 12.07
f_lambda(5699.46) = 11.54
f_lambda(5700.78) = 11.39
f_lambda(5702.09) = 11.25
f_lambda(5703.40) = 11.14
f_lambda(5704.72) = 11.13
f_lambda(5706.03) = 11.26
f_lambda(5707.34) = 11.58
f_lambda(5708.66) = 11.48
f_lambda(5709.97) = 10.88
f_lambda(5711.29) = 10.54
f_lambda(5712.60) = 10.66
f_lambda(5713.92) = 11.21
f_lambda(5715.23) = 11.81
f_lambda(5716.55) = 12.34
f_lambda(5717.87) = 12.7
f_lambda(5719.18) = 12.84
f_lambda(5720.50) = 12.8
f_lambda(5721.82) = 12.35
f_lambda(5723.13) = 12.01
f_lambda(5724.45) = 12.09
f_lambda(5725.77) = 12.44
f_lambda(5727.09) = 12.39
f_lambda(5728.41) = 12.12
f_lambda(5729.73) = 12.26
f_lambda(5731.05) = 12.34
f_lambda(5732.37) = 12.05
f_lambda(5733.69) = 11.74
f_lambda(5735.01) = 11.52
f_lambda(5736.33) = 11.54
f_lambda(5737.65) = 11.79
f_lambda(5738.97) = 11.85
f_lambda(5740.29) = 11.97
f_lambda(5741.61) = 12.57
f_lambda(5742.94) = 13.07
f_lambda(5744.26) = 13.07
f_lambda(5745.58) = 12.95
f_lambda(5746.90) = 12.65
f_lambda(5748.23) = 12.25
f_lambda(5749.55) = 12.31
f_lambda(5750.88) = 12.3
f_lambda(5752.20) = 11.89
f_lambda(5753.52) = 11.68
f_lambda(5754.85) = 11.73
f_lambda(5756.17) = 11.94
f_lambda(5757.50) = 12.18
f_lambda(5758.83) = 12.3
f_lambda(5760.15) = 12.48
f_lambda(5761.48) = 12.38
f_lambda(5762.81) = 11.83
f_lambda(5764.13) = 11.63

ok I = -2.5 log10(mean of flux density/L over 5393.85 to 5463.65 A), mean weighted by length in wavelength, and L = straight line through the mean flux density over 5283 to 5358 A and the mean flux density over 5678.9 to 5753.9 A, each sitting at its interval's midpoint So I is 0.05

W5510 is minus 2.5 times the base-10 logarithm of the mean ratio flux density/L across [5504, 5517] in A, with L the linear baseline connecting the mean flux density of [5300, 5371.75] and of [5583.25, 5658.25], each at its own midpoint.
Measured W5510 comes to 0.062 mag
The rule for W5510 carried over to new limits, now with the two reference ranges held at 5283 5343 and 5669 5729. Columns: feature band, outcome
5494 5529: 0.022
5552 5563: -0.076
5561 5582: 0.044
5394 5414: 0.091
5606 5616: -0.040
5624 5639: -0.022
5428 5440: 0.073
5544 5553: -0.014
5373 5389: -0.031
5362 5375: 0.064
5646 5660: -0.017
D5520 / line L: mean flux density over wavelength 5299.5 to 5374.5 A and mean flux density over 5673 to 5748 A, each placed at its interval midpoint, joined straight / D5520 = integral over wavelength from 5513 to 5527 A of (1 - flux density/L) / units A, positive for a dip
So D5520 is 0.36 A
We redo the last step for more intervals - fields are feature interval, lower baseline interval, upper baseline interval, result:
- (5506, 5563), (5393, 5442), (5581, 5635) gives -1.5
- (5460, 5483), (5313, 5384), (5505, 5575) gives -0.4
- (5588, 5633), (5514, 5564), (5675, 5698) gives 1.0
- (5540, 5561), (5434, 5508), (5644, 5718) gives -0.9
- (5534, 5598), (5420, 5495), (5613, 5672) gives 1.2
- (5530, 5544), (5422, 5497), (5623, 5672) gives 0.0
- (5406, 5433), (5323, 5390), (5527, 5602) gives 0.7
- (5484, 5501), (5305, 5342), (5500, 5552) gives -0.4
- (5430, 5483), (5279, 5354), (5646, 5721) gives 1.0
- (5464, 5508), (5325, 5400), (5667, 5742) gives -0.7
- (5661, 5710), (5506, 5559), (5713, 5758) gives 0.5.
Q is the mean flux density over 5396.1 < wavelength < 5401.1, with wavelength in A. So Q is 10.4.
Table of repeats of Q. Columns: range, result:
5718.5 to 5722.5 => 12.7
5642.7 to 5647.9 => 12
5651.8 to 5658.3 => 11.8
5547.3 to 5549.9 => 11.9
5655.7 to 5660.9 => 11.7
